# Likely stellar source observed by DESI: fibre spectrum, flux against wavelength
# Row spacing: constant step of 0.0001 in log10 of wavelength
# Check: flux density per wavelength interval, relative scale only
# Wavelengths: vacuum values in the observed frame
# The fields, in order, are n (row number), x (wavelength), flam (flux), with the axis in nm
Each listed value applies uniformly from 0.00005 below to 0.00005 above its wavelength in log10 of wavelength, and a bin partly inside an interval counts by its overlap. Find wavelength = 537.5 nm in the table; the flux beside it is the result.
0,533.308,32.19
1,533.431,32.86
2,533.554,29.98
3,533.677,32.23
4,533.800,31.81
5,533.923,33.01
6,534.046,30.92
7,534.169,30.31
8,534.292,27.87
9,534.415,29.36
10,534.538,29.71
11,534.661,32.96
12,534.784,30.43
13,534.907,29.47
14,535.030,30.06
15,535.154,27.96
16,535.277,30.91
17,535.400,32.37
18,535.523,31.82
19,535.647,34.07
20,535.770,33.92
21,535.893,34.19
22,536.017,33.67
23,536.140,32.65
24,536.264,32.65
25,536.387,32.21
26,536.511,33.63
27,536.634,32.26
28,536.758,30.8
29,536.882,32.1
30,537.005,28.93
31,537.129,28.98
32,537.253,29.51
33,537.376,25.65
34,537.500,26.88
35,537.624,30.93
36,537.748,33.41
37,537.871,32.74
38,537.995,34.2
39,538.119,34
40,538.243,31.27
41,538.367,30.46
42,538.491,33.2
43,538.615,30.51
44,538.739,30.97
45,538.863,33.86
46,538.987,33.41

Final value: 26.88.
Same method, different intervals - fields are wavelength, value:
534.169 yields 30.31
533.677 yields 32.23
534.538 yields 29.71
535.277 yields 30.91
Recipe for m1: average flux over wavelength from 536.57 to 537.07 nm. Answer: 31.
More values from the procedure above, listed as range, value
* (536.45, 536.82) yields 32.2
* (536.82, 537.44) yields 29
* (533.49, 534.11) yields 31.6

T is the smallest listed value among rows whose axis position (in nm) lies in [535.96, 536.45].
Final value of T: 32.21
